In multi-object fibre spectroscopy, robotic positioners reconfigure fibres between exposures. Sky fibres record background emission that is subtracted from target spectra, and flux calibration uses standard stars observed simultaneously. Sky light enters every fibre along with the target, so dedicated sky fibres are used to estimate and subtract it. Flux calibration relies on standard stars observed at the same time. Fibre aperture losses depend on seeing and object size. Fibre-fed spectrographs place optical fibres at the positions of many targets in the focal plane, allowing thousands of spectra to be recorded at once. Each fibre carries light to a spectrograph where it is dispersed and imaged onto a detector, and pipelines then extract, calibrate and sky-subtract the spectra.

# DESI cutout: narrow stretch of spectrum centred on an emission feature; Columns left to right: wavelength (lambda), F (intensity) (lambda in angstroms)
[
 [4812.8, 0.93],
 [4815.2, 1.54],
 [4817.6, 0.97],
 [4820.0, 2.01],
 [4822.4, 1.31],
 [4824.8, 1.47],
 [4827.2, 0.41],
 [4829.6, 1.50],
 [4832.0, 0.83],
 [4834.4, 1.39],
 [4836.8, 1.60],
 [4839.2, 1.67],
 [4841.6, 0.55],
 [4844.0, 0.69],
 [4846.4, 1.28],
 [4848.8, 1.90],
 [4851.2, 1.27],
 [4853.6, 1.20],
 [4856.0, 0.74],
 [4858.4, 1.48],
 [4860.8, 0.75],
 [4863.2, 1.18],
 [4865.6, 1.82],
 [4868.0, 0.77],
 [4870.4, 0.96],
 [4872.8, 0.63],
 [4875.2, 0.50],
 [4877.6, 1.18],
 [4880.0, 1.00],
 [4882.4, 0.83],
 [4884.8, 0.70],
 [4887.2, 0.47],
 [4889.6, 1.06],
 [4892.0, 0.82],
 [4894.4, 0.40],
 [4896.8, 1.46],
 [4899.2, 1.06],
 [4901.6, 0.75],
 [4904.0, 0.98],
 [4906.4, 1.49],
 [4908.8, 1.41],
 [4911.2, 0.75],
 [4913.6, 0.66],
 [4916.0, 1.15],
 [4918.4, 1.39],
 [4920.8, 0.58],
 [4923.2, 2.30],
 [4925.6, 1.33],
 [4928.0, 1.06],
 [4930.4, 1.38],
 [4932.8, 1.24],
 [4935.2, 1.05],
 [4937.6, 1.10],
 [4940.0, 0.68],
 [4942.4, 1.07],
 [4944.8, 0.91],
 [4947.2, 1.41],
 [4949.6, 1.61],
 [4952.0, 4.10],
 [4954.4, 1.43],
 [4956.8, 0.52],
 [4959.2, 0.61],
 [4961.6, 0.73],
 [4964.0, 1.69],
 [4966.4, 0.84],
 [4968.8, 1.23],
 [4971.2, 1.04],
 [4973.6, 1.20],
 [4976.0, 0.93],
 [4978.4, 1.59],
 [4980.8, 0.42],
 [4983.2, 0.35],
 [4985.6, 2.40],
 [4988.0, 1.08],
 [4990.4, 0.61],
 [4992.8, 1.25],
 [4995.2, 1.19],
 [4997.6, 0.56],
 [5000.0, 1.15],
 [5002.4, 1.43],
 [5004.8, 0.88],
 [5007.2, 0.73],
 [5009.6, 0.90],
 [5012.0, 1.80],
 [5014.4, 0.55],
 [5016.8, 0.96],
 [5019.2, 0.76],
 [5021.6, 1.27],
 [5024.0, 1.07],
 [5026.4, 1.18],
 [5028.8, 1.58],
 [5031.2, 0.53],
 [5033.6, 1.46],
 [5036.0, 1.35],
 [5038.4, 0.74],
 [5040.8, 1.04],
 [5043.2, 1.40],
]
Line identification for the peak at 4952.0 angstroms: H-beta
